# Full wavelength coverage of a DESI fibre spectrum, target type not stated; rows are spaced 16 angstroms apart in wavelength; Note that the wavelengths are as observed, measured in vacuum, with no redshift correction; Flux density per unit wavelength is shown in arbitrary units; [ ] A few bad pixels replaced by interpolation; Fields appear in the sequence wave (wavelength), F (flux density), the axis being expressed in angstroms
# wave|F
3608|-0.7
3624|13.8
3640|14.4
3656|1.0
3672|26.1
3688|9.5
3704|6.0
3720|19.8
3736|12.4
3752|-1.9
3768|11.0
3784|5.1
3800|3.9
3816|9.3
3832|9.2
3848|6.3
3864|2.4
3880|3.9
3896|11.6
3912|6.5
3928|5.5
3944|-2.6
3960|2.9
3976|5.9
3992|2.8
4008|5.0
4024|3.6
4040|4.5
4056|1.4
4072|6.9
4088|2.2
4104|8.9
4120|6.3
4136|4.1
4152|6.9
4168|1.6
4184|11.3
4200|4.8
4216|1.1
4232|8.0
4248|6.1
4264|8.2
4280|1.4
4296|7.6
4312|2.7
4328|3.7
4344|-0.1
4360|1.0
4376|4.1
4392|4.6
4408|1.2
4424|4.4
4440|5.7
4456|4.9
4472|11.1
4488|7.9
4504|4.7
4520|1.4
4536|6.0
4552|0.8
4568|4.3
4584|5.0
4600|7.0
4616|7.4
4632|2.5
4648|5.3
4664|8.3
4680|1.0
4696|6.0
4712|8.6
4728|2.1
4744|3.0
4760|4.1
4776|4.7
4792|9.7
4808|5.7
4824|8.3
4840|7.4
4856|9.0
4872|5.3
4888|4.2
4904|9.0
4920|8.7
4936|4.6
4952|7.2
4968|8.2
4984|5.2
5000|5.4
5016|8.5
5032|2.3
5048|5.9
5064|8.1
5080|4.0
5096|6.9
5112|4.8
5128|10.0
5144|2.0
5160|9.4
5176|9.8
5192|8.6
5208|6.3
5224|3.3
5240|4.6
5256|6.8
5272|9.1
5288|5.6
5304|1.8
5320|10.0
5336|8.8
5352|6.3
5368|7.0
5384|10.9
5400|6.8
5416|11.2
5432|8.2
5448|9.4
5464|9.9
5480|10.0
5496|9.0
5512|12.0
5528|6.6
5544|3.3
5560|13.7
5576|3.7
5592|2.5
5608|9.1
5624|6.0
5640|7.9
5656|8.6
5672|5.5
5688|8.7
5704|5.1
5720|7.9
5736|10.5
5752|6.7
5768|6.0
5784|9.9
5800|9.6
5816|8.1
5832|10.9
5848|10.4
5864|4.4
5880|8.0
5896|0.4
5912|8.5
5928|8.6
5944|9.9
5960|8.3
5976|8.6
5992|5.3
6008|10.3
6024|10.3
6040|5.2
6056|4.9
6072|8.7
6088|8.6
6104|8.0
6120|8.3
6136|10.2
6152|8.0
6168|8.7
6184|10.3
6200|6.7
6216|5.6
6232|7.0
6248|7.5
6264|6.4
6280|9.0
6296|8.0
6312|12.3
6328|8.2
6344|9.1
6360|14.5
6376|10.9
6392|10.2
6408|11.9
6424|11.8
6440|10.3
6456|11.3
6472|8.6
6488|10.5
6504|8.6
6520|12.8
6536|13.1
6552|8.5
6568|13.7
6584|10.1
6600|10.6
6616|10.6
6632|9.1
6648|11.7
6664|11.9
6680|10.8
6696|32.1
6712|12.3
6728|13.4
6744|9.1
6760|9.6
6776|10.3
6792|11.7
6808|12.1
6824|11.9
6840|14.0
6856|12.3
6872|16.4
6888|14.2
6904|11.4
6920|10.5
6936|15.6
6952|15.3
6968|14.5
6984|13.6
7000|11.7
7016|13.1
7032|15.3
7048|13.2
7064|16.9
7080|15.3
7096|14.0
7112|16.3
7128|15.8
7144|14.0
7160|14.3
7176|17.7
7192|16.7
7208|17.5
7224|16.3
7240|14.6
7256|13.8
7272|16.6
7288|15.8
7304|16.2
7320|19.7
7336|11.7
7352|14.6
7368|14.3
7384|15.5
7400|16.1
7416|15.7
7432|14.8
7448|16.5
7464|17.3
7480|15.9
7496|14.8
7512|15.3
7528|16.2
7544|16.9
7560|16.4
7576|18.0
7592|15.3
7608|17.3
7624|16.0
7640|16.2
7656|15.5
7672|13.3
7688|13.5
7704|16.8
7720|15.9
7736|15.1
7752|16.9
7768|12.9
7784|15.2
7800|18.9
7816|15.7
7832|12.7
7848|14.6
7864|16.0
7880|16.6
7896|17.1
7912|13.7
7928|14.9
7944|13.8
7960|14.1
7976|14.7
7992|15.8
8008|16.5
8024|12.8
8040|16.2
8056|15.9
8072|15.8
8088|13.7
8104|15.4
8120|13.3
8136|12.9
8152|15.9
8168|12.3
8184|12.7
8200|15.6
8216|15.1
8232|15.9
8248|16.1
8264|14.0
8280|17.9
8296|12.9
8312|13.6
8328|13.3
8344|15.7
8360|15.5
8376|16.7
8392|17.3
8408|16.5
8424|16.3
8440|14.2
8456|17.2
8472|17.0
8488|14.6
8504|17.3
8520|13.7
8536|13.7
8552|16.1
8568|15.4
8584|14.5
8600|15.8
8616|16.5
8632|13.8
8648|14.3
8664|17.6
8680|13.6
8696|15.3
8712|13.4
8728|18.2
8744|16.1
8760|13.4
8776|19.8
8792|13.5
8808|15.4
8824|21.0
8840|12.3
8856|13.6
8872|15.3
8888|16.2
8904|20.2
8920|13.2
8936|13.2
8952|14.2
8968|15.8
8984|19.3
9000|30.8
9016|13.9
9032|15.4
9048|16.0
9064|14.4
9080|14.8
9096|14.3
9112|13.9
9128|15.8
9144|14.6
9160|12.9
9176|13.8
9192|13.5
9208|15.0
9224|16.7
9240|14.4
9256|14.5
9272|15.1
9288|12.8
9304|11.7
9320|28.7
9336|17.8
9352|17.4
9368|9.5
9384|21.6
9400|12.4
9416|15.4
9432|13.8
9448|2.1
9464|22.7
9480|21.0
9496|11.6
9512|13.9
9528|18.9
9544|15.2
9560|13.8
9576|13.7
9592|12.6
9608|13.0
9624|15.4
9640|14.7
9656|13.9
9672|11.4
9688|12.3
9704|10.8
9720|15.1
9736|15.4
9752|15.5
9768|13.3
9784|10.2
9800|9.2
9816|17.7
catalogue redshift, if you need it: 0.796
